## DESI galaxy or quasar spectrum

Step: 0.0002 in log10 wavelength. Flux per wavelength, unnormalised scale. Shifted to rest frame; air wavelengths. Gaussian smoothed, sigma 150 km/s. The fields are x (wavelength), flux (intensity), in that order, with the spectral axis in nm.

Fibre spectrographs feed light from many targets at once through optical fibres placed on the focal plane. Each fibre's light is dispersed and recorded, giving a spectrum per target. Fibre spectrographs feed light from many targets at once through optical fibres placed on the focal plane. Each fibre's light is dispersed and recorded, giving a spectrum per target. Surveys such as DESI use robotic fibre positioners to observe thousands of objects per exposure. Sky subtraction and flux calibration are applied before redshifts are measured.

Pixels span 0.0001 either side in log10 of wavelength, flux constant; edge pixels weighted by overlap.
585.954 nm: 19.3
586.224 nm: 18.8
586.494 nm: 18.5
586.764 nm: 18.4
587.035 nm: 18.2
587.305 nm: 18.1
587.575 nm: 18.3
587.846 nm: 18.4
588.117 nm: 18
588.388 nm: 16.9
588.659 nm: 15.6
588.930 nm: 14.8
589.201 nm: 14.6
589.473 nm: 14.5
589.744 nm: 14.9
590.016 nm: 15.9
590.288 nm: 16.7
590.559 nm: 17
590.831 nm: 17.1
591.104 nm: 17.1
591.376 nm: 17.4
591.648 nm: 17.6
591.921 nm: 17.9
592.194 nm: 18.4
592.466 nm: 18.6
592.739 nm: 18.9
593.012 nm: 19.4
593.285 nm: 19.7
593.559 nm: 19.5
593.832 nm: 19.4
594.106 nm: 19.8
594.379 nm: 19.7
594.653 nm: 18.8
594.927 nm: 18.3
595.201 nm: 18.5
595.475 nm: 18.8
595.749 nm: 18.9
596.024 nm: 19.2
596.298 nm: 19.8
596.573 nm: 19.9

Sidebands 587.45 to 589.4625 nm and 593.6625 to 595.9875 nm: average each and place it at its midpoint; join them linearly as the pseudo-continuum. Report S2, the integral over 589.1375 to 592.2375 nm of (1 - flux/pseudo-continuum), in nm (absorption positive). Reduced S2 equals 0.15 nm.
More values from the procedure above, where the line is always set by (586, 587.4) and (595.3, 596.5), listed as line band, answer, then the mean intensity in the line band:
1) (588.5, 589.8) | 0.26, 14.9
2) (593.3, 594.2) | -0.03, 19.6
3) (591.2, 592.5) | 0.07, 17.9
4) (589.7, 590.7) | 0.13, 16.2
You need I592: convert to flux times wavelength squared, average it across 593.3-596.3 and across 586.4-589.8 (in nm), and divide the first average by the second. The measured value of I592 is 1.16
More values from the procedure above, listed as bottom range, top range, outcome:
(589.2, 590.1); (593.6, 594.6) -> 1.33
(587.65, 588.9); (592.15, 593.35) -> 1.13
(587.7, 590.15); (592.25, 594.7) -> 1.23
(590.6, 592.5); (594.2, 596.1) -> 1.08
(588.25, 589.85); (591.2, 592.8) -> 1.20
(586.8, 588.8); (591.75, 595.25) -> 1.10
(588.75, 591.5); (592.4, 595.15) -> 1.22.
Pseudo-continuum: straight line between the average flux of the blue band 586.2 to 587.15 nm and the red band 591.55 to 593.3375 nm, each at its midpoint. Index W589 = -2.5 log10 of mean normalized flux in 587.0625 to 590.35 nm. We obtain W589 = 0.13 mag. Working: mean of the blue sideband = 18.4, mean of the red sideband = 18.6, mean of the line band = 16.4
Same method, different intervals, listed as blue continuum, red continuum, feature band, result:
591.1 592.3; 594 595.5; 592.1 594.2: -0.05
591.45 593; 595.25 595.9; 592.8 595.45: -0.03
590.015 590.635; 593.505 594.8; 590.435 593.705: -0.02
